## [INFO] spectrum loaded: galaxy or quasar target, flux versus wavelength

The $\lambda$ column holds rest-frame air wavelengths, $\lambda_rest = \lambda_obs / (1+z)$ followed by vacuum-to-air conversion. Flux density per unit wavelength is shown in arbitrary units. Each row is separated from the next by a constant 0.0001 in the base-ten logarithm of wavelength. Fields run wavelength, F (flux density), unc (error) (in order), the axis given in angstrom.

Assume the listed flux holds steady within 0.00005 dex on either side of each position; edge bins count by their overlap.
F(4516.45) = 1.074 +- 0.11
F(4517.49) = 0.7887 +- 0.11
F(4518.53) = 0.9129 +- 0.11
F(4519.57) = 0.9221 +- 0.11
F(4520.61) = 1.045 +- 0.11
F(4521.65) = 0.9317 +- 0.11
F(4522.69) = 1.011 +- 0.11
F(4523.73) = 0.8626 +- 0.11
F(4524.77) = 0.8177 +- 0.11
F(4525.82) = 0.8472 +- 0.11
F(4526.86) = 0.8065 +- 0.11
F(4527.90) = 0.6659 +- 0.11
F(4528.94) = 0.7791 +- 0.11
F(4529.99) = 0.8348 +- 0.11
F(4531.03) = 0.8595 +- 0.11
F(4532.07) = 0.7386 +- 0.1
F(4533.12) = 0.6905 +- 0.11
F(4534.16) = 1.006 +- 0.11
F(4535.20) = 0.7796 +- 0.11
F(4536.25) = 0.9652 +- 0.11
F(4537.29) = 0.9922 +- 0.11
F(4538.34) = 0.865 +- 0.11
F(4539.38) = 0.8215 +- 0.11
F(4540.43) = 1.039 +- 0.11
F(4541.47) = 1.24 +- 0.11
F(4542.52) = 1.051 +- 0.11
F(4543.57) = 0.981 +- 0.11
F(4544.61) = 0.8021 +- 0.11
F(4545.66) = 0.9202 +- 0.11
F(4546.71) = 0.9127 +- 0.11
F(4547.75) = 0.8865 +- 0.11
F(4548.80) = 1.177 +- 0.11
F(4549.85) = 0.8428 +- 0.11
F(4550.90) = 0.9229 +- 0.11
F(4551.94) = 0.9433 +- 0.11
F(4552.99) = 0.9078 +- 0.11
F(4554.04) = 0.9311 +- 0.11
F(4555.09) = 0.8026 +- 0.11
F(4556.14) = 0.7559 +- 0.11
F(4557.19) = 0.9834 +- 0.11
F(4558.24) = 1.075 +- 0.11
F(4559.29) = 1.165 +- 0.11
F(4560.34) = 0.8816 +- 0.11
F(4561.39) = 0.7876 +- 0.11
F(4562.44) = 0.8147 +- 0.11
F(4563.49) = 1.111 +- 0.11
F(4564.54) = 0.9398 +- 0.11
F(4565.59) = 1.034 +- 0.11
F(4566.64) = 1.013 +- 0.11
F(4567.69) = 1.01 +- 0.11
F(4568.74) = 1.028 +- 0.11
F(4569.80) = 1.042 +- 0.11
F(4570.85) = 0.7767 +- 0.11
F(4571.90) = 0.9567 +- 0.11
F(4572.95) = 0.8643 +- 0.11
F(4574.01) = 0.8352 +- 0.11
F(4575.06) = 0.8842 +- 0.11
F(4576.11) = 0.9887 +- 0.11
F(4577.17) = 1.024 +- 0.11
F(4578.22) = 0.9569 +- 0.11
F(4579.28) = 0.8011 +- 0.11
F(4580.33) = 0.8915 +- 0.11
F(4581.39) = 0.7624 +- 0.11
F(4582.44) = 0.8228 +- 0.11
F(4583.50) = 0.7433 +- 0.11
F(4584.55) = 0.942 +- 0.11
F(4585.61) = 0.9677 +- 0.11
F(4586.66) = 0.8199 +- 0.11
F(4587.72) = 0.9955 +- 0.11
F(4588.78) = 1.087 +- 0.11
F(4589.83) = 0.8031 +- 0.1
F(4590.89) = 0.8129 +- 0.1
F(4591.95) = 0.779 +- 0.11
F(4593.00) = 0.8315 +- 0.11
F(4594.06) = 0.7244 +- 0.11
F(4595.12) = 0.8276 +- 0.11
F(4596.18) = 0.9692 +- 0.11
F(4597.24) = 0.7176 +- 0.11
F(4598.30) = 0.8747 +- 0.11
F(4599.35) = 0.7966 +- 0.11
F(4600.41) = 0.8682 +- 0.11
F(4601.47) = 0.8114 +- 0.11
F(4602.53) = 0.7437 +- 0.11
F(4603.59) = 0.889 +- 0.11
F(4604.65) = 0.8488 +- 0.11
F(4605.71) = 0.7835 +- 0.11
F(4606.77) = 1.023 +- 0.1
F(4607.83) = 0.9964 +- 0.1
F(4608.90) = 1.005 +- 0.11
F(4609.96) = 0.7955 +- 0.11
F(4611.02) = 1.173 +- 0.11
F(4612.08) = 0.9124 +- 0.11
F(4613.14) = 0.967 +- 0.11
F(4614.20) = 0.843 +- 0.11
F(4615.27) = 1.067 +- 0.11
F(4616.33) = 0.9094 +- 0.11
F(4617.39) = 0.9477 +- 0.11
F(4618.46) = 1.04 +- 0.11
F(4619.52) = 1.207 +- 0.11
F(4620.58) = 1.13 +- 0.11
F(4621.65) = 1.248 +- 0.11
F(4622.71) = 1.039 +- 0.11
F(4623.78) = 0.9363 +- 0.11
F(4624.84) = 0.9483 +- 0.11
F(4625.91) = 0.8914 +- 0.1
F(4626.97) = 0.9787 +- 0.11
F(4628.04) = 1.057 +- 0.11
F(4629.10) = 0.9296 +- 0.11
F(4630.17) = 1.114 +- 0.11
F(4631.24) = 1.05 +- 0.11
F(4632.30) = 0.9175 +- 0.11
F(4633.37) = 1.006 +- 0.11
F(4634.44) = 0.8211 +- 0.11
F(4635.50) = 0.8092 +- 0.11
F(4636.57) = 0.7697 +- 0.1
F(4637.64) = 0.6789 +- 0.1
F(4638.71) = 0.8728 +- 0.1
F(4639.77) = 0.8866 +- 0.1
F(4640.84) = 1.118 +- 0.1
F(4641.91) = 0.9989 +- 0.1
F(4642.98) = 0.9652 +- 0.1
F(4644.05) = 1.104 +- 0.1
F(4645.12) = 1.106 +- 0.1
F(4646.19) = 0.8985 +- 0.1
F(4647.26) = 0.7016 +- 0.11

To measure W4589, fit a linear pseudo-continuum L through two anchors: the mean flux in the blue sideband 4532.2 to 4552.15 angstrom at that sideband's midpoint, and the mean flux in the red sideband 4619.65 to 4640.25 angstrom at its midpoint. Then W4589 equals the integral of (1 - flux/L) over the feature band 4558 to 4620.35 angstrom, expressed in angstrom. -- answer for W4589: 2.07 angstrom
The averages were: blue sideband 0.935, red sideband 0.957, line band 0.915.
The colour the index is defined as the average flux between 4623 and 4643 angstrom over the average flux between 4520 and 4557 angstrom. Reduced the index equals 1.04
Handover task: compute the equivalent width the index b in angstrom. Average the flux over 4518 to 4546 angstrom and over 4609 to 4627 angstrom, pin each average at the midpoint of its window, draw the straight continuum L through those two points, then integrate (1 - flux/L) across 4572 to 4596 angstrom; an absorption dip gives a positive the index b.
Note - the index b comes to 2.2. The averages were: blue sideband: 0.896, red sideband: 1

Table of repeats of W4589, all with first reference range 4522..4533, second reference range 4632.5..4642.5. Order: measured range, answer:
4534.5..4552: -2.6 angstrom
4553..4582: -3.0 angstrom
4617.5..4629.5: -2.2 angstrom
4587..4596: 0.0 angstrom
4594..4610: 0.1 angstrom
